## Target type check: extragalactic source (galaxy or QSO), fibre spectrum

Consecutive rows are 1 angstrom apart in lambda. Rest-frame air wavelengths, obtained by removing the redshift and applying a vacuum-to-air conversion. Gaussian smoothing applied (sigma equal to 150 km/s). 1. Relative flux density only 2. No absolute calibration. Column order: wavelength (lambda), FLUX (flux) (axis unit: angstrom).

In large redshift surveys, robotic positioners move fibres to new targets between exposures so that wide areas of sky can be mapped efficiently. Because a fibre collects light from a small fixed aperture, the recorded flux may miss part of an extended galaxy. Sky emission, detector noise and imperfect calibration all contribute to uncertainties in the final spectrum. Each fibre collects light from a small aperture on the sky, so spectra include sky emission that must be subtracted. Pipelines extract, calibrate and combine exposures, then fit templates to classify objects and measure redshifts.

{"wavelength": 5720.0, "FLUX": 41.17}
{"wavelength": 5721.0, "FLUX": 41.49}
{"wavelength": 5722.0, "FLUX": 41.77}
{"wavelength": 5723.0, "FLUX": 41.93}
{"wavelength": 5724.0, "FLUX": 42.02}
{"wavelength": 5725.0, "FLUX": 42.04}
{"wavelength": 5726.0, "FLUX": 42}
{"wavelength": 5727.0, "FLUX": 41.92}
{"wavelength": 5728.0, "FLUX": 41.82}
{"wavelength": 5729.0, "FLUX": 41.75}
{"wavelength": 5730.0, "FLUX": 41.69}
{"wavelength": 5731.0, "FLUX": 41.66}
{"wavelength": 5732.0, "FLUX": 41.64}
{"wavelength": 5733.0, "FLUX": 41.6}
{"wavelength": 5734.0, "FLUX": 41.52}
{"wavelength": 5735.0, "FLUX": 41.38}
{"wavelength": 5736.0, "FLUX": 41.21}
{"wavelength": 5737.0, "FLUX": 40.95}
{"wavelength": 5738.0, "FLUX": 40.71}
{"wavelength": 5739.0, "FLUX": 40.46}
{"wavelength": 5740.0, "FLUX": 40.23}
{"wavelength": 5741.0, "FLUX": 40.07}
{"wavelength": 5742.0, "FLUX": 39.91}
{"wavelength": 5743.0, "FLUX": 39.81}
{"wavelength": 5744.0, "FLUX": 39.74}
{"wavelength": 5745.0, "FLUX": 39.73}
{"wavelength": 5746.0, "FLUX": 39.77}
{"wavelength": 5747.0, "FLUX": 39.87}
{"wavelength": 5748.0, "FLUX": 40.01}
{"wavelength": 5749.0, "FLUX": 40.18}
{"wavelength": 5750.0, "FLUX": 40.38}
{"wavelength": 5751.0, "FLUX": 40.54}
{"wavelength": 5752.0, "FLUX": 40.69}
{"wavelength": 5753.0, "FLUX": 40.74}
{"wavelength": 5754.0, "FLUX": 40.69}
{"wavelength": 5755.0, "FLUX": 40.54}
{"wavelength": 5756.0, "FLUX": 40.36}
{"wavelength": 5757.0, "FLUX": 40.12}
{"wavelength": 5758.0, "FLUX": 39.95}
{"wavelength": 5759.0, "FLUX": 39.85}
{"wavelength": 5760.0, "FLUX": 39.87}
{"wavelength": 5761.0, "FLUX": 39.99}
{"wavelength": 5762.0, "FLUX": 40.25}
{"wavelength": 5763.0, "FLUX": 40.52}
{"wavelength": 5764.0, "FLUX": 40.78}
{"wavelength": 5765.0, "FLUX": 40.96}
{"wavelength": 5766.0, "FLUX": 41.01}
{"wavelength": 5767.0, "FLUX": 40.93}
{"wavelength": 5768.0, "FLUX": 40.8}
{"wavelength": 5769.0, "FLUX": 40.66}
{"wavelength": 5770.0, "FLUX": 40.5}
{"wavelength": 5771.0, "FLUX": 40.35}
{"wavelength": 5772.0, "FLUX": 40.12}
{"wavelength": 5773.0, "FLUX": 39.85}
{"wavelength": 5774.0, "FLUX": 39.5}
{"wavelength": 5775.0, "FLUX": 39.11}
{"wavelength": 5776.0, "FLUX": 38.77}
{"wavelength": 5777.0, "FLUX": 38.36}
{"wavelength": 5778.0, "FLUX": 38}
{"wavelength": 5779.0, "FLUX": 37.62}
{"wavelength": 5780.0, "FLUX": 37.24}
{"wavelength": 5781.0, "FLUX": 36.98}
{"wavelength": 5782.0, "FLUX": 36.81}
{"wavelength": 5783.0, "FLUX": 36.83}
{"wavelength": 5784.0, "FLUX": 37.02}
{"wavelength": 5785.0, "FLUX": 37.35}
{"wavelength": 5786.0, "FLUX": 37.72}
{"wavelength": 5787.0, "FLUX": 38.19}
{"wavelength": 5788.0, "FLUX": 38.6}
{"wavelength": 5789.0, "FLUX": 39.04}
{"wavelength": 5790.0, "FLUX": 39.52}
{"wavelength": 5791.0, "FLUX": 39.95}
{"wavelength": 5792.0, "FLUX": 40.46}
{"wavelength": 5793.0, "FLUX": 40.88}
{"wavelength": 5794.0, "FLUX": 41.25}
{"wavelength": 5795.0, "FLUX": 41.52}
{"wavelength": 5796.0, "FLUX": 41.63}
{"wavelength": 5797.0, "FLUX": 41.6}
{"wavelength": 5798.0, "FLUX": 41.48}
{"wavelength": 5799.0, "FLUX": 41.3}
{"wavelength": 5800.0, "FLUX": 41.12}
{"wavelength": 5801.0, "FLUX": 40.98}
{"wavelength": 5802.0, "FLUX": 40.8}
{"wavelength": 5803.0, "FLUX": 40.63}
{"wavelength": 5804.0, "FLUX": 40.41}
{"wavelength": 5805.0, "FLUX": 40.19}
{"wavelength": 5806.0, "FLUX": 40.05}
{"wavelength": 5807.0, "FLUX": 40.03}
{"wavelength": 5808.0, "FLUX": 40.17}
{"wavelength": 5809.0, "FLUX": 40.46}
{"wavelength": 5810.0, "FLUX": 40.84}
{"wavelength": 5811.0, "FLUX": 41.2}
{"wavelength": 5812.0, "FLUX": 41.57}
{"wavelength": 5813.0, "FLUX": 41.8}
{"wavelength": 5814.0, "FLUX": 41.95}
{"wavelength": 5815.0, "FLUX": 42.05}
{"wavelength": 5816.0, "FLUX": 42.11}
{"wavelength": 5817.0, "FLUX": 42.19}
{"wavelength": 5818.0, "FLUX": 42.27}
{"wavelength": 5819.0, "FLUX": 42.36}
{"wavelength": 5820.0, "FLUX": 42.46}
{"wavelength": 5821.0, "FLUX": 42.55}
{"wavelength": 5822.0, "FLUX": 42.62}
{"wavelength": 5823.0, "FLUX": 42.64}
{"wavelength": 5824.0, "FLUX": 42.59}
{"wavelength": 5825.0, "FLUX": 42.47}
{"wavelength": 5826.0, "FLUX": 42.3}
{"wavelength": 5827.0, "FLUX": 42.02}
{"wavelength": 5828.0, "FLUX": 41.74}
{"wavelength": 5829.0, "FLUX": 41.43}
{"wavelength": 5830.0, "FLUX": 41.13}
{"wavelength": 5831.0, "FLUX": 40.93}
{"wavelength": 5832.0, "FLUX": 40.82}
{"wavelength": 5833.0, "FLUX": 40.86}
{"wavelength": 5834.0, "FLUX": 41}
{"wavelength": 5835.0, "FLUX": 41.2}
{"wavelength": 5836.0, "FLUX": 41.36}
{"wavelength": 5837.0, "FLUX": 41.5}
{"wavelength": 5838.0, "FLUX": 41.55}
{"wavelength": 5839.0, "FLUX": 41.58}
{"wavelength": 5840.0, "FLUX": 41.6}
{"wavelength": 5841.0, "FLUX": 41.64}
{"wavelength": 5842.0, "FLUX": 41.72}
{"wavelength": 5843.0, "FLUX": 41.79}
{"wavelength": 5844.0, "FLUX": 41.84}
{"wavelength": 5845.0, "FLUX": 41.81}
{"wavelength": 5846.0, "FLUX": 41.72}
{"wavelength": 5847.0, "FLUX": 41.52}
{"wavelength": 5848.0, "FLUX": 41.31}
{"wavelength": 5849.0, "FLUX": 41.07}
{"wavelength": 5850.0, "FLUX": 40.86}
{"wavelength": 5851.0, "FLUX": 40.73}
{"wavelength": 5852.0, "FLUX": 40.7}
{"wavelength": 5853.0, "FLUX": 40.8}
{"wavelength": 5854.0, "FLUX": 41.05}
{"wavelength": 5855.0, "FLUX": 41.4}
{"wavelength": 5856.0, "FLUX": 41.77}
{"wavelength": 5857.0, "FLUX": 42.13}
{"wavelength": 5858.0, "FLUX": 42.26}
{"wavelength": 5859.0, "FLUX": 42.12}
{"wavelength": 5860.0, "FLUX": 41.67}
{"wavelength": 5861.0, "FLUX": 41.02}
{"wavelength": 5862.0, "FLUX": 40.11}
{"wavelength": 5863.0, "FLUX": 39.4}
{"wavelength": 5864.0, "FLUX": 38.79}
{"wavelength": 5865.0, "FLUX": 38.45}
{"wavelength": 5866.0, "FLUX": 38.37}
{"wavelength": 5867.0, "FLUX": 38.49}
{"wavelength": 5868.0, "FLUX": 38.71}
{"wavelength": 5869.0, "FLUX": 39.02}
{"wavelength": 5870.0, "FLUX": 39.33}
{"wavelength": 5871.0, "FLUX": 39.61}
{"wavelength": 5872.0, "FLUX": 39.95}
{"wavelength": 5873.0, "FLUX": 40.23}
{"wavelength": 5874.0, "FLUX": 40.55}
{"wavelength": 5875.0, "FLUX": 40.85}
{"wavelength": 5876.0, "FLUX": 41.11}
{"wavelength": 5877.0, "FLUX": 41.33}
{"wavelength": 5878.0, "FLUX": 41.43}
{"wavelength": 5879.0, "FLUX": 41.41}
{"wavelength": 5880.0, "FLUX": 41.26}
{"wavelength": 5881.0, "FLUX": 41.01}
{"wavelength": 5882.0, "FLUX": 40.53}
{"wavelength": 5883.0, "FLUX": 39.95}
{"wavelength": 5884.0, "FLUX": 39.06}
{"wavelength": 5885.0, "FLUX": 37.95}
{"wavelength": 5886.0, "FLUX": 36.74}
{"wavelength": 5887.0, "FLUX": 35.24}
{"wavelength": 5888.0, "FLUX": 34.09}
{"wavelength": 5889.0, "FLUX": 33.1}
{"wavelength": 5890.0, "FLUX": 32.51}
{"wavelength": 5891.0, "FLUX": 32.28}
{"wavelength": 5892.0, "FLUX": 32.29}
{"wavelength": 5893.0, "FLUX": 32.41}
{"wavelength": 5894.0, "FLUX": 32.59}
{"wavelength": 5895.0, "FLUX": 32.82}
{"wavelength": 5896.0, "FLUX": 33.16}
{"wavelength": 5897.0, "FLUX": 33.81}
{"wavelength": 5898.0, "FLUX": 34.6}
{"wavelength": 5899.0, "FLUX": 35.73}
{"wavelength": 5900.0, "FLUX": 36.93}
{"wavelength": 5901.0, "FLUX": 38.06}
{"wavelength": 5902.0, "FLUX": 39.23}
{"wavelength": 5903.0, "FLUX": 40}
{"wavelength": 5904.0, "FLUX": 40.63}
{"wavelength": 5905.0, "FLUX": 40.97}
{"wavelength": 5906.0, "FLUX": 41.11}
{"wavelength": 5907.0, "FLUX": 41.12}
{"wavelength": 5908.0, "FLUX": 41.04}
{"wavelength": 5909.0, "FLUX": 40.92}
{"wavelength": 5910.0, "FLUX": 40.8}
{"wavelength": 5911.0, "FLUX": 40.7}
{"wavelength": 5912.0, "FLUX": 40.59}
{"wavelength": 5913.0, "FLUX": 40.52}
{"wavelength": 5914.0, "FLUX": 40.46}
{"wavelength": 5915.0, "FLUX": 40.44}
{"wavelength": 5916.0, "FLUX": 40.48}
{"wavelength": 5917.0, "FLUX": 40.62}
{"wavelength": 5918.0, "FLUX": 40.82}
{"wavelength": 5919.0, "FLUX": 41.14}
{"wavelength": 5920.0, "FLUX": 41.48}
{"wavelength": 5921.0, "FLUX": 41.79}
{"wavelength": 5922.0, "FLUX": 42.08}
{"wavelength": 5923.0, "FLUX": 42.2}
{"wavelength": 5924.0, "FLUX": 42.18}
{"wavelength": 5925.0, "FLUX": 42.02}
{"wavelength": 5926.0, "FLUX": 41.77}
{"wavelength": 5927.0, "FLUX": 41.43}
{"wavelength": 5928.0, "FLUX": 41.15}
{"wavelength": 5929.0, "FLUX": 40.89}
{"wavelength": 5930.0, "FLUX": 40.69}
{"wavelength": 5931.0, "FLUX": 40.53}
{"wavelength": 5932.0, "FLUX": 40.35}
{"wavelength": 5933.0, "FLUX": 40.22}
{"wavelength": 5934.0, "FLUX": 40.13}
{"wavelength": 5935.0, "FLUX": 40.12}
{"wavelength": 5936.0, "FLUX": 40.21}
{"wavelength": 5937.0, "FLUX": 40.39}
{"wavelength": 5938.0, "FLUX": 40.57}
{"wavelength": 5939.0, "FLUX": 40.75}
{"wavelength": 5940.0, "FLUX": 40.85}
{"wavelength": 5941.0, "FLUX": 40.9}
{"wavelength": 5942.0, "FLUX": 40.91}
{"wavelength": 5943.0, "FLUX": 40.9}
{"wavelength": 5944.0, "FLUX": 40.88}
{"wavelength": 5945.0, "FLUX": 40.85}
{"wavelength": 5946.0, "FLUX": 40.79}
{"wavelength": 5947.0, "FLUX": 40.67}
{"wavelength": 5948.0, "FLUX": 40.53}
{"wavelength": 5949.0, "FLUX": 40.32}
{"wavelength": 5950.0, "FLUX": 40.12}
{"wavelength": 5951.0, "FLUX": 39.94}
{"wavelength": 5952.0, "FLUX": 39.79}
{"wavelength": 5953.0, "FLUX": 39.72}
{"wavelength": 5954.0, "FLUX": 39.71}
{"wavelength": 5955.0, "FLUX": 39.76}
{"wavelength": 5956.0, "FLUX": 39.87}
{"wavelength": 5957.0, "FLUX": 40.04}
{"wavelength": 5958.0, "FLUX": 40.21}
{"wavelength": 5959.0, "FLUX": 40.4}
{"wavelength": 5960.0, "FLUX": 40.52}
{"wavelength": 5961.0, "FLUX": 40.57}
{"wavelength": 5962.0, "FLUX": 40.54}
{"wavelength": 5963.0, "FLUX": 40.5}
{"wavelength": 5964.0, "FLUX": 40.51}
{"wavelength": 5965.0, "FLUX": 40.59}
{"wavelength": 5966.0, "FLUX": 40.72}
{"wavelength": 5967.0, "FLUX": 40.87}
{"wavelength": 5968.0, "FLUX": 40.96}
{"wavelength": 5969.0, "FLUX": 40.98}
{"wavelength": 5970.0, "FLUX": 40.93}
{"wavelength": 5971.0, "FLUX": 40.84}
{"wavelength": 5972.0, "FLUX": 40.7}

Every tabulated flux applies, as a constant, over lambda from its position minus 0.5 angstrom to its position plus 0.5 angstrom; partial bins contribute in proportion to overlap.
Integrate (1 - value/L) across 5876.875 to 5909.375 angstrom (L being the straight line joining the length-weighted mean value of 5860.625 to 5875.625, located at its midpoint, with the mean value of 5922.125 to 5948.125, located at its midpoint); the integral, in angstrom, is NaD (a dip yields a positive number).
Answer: 2.16 angstrom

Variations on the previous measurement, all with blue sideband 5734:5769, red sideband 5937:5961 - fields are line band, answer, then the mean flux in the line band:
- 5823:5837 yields -0.4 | 41.6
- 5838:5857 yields -0.5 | 41.4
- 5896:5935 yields 0.2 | 40.2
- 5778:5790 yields 0.8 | 37.7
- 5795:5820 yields -0.5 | 41.2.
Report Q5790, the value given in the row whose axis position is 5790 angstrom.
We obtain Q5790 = 39.52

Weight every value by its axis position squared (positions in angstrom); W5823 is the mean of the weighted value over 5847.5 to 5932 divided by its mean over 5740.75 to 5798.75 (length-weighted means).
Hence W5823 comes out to 1.0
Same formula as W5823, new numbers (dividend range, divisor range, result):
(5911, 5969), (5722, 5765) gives 1.07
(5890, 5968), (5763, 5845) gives 1.02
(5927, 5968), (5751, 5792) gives 1.09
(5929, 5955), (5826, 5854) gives 1.01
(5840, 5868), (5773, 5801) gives 1.07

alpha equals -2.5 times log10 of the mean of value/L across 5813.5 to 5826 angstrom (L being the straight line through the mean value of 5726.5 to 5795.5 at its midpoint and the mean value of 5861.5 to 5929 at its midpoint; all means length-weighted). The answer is -0.07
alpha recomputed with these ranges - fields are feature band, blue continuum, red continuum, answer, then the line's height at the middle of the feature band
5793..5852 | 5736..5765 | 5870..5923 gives -0.053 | 39.5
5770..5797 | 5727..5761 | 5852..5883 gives 0.042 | 40.6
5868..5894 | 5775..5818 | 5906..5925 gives 0.075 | 40.8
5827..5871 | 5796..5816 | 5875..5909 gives -0.043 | 39.3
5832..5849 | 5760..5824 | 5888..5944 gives -0.043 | 39.9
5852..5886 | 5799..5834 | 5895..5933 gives 0.010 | 40.7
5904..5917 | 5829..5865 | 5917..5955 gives 0.004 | 40.9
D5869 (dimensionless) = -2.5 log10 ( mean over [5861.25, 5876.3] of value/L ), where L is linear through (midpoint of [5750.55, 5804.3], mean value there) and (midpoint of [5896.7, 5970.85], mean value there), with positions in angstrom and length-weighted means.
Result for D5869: 0.02 mag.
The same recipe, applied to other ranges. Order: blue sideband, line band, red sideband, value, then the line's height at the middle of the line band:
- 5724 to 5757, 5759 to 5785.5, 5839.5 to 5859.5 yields 0.05 mag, 41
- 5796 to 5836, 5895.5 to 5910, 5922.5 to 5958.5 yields 0.07 mag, 40.9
